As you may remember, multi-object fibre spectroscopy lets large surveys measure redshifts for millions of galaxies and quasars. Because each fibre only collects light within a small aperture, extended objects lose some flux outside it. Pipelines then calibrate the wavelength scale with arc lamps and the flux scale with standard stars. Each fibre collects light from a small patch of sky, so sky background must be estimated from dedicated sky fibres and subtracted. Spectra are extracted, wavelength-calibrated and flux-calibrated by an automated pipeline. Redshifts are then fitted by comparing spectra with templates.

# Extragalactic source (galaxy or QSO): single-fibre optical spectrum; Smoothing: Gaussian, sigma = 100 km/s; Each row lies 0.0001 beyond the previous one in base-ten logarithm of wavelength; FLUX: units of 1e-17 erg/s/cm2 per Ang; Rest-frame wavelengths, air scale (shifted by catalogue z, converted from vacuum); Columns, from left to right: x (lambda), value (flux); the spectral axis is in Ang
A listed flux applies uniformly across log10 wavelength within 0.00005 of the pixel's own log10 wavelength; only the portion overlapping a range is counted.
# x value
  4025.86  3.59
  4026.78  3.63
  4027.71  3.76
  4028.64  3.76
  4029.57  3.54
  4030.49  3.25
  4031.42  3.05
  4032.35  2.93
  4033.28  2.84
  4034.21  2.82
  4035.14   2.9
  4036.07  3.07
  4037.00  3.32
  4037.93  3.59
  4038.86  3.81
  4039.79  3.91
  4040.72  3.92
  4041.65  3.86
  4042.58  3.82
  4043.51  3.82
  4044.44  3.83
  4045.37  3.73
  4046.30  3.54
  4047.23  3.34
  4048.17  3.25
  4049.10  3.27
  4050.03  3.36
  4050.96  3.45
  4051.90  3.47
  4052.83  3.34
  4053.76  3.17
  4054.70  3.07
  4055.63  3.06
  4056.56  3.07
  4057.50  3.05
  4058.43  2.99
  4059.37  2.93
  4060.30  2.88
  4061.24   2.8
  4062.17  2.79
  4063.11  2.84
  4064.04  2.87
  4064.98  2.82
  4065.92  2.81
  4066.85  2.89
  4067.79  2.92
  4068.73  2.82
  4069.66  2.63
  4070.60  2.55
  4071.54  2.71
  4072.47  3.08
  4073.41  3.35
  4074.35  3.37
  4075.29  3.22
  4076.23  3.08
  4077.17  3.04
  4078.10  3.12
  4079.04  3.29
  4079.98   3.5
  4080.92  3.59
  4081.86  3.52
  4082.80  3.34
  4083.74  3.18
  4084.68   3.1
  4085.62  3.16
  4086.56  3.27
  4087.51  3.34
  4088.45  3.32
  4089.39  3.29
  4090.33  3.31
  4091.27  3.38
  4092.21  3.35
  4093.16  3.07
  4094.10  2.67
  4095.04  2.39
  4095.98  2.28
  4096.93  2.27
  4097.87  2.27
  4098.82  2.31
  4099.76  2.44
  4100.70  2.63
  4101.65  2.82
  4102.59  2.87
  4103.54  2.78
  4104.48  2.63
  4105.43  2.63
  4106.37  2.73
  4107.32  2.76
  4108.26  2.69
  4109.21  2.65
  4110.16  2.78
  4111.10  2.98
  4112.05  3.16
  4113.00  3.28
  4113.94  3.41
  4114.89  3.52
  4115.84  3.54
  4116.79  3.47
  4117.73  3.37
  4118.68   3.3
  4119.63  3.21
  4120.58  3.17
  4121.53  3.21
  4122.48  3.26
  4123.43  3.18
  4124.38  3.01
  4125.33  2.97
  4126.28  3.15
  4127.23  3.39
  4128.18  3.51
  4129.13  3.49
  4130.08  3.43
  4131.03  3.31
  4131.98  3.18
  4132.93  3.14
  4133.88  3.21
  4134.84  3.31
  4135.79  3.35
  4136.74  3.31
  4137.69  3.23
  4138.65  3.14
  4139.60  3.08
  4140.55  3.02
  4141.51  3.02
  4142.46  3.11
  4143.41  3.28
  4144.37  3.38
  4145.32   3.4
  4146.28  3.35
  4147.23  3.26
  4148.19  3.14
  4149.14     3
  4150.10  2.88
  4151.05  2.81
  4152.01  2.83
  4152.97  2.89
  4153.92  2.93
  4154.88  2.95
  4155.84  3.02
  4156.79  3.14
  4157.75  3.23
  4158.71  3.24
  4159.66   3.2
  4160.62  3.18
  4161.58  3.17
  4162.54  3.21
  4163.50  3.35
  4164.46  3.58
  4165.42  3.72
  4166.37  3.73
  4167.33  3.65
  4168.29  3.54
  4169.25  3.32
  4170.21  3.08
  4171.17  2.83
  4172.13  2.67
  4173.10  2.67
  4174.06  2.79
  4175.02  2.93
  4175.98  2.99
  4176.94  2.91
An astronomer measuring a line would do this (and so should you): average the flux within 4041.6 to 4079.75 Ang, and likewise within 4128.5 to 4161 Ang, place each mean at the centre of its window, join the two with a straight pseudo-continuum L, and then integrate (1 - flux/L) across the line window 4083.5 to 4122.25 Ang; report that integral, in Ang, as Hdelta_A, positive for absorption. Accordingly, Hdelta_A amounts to 2.2 Ang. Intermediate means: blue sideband 3.15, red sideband 3.16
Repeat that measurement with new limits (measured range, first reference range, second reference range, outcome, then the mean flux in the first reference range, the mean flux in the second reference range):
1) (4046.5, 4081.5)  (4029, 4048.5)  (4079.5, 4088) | 3.08 Ang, 3.44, 3.33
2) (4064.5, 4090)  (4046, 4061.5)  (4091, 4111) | -1.72 Ang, 3.18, 2.68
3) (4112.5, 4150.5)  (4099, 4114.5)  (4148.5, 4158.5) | -4.53 Ang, 2.82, 2.98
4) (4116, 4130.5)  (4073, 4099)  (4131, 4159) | -0.75 Ang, 3.09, 3.13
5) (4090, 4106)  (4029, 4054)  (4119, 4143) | 2.85 Ang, 3.42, 3.22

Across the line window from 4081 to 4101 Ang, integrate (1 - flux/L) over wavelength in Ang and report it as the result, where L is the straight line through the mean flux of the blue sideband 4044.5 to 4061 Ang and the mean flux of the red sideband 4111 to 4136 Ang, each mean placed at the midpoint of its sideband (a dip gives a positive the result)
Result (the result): 1.84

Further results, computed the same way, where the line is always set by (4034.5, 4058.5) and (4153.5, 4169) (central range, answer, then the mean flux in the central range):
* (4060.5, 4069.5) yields 1.5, 2.83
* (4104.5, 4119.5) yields 1.3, 3.07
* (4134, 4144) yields 0.4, 3.19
